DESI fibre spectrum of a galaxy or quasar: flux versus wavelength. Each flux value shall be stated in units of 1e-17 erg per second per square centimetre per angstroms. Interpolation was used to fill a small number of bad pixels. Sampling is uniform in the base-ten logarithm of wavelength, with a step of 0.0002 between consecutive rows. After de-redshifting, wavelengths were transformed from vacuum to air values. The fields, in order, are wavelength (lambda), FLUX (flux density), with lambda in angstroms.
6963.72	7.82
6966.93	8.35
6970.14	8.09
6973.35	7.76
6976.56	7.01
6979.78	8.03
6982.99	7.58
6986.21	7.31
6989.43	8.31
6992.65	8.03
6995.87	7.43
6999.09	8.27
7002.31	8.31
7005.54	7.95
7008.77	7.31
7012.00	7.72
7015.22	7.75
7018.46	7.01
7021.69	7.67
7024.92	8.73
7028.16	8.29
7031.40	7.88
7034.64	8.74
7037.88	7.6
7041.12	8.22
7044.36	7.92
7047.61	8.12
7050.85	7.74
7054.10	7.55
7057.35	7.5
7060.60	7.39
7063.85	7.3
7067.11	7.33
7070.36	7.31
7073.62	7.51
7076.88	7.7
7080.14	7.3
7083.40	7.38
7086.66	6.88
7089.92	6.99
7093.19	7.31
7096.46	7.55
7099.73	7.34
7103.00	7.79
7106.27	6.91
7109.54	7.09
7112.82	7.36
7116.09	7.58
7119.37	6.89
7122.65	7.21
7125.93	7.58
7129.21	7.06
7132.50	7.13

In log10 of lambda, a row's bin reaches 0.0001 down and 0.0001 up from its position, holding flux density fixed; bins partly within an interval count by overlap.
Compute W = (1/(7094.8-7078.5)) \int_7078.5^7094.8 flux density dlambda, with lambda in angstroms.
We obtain 7.17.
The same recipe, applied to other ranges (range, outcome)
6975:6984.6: 7.54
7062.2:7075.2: 7.36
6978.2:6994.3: 7.85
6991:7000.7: 7.92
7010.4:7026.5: 7.78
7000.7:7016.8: 7.81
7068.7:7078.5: 7.51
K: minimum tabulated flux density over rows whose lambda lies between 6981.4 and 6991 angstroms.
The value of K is 7.31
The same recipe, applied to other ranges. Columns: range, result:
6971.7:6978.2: 7.01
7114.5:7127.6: 6.89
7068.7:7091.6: 6.88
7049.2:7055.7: 7.55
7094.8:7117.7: 6.91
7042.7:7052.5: 7.74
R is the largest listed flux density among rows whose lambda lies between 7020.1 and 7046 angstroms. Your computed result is 8.74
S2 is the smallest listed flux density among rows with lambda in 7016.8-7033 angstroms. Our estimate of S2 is 7.01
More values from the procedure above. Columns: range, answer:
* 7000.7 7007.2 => 7.95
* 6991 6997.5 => 7.43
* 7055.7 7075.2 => 7.3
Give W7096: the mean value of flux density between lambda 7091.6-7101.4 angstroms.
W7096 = 7.4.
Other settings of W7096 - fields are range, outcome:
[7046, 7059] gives 7.73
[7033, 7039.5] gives 8.17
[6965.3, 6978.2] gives 7.8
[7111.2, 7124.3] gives 7.26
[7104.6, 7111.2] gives 7.01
